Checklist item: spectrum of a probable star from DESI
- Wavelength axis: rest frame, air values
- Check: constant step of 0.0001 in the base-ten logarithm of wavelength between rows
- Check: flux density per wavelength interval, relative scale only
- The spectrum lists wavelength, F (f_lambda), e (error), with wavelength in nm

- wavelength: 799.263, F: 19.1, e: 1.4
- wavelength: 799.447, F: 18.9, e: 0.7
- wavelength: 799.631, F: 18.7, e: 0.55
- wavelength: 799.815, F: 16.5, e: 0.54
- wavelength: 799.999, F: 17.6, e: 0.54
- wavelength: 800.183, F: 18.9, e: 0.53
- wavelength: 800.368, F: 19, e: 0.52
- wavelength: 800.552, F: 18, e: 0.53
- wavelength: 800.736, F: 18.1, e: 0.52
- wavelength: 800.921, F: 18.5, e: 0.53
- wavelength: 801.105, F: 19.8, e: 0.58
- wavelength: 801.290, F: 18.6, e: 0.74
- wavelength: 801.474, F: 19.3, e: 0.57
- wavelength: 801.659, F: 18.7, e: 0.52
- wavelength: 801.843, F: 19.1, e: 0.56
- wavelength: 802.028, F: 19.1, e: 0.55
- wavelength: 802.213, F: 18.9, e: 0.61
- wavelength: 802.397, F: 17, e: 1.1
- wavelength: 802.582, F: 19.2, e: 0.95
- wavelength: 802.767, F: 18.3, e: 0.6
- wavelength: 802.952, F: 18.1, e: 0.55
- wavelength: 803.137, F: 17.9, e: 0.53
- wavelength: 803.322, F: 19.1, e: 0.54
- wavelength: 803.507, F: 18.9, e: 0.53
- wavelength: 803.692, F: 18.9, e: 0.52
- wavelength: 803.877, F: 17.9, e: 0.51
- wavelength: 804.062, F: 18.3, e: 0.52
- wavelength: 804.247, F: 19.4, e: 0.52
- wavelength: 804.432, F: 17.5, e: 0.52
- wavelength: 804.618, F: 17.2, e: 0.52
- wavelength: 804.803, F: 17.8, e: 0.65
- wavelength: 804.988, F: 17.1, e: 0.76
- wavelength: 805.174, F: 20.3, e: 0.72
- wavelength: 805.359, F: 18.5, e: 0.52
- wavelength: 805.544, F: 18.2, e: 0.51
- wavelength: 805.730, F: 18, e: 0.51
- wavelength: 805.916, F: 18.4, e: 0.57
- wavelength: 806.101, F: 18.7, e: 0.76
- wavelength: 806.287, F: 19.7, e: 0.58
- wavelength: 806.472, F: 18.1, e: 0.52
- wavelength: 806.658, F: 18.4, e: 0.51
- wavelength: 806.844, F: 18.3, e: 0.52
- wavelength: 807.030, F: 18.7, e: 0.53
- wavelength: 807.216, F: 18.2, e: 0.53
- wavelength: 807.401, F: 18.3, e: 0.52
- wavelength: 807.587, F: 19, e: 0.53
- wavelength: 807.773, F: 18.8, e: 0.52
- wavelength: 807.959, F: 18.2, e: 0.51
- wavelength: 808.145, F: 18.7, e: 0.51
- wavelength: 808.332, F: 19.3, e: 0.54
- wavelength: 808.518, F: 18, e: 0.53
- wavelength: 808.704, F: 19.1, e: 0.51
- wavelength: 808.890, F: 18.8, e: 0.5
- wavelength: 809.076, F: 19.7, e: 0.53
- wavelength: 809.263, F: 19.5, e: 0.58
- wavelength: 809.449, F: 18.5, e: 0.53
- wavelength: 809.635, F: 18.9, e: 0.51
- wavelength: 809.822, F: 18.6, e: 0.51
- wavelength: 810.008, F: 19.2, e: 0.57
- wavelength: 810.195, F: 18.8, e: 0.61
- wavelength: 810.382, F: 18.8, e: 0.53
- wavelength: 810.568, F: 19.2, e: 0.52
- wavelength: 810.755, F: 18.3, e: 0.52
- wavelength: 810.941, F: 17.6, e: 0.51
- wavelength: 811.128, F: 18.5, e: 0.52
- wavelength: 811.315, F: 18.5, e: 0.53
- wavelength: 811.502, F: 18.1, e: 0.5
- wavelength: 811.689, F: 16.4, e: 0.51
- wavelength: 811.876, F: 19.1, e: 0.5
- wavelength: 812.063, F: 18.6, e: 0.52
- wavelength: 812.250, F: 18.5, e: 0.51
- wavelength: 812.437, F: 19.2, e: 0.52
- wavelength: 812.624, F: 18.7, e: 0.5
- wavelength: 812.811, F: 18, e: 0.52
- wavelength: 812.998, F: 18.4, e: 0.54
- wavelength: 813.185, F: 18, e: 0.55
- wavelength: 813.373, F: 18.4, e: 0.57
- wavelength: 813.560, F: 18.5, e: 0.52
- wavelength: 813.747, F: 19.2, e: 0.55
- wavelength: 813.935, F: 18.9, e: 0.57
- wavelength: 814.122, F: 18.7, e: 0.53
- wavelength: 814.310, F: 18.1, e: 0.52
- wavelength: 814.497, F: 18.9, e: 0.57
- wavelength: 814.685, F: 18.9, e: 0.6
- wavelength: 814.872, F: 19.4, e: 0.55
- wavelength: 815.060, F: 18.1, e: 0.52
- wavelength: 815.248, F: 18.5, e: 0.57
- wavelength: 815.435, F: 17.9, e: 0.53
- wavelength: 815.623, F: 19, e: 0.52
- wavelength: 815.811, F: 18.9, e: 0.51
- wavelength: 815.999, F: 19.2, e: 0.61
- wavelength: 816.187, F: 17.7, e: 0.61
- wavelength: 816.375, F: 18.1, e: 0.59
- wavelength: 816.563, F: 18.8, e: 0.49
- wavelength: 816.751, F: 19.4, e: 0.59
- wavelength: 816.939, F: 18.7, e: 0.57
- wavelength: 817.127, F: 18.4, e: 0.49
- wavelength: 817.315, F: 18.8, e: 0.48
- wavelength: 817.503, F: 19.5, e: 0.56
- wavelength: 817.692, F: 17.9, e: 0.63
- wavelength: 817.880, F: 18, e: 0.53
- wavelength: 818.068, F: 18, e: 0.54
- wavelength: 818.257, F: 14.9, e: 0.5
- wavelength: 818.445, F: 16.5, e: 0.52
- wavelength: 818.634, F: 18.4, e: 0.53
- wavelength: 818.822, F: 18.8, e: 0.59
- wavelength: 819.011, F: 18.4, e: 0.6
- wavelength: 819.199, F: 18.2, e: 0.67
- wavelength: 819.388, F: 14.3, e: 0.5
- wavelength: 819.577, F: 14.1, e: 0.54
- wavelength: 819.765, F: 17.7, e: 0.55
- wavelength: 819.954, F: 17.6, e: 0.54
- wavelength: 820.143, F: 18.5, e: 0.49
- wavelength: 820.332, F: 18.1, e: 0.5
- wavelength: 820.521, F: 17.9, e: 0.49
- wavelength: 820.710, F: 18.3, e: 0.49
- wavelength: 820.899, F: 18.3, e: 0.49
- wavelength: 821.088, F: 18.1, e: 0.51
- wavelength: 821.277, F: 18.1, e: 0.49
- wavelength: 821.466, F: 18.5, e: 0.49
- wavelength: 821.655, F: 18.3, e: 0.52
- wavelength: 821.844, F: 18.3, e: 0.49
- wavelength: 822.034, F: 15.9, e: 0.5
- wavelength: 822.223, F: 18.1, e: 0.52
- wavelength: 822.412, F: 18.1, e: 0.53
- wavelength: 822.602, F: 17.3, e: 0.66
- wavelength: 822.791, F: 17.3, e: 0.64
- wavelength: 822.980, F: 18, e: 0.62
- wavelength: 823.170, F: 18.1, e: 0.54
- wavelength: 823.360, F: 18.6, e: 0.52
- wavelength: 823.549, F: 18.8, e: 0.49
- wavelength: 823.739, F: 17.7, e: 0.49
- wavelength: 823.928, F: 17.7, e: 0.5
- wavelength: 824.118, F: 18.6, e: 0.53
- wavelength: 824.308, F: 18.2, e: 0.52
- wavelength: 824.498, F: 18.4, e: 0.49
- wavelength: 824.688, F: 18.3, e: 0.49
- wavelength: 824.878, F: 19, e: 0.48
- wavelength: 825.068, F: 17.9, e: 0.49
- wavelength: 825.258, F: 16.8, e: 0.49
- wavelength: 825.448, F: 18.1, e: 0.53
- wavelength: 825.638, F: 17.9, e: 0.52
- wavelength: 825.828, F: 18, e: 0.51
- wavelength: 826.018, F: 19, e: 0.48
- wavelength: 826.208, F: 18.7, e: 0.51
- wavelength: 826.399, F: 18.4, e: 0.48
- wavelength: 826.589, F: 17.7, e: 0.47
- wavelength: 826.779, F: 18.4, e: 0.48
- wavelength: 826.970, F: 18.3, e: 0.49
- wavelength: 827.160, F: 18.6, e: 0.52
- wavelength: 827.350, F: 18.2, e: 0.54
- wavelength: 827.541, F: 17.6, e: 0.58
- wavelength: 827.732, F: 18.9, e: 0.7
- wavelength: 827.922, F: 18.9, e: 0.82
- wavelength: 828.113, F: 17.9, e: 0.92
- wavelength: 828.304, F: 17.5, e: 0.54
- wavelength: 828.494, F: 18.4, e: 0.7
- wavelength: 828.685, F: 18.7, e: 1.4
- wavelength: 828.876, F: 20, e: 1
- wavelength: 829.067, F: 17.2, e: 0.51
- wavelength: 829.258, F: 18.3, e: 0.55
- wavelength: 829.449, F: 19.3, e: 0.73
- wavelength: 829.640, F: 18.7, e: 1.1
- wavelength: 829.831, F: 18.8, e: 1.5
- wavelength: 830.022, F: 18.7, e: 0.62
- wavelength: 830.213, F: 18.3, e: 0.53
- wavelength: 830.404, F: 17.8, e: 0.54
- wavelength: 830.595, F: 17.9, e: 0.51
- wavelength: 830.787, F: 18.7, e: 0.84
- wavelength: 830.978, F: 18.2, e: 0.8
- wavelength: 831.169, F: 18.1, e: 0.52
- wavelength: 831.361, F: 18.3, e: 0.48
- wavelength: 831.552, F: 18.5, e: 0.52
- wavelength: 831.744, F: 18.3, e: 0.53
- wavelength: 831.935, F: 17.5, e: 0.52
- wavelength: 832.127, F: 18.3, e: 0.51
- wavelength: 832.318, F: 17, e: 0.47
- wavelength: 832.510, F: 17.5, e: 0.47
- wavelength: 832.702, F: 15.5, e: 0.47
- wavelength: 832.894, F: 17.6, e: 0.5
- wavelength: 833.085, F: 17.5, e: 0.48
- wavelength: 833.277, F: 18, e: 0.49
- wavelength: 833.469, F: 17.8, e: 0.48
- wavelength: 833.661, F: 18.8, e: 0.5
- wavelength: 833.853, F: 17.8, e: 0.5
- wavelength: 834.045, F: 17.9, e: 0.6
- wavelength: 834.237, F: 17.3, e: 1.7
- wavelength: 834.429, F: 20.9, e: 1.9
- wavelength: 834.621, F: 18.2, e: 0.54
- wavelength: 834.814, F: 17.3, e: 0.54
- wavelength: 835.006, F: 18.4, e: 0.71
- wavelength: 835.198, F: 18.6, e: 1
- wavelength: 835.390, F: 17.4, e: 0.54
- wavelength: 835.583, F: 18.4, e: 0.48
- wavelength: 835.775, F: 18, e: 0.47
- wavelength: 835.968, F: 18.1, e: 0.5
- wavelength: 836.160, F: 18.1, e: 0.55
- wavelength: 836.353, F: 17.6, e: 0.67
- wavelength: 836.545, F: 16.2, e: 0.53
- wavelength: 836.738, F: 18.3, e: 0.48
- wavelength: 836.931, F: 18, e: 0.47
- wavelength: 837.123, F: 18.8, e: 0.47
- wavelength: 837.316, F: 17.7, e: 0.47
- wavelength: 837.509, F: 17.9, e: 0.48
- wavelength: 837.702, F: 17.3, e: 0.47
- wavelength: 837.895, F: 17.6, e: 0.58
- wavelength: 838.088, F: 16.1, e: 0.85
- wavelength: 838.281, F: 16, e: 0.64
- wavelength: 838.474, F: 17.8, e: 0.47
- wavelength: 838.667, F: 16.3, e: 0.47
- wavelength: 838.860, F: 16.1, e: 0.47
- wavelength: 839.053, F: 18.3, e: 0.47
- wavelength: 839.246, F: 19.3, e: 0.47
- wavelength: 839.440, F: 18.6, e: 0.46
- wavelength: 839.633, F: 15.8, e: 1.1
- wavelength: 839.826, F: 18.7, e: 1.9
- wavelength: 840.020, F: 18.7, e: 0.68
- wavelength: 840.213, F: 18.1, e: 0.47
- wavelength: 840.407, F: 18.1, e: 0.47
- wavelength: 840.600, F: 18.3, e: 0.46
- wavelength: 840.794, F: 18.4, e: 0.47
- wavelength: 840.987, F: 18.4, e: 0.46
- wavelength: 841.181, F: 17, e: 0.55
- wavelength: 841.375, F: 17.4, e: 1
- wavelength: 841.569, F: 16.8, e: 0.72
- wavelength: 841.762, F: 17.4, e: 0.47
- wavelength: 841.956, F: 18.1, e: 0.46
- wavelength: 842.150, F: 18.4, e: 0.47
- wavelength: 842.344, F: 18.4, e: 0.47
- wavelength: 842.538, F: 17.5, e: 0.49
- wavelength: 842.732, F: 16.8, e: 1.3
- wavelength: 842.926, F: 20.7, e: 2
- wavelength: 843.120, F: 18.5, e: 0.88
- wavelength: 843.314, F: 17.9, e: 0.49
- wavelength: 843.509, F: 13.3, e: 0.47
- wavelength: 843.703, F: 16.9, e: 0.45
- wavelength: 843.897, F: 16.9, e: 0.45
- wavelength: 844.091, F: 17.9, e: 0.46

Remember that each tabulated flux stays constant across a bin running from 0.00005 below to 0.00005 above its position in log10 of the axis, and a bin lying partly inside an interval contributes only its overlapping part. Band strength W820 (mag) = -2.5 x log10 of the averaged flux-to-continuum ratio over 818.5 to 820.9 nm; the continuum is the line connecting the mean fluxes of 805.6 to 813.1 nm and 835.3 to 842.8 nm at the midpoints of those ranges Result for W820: 0.05 mag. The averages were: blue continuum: 18.6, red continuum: 17.7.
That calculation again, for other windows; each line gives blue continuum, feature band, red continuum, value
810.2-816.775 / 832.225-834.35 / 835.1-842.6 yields 0.023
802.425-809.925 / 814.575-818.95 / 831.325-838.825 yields -0.005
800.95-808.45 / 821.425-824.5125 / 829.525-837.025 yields 0.014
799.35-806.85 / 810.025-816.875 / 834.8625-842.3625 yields -0.017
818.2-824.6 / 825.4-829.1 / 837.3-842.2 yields -0.039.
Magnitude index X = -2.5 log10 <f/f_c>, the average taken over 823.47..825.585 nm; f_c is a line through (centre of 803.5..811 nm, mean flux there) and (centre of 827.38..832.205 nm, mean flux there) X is 0.02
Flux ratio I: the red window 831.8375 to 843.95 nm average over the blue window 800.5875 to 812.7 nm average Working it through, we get 1.0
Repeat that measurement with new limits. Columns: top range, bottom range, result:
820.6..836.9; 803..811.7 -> 0.98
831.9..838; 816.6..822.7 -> 1.00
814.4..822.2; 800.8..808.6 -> 0.97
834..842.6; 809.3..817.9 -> 0.96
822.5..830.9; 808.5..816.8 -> 0.98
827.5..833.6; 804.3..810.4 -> 0.98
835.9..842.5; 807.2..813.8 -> 0.95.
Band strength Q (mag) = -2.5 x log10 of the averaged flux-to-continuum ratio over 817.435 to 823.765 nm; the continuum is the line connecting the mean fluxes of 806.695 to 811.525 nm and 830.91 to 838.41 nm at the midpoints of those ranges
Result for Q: 0.03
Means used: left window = 18.7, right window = 17.8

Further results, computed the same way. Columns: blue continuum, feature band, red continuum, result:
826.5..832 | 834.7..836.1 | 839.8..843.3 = 0.011 mag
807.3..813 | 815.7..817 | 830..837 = -0.014 mag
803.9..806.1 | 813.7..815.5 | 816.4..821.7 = -0.039 mag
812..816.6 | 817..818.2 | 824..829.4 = 0.010 mag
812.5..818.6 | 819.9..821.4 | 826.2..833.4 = 0.010 mag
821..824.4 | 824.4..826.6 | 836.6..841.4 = -0.016 mag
